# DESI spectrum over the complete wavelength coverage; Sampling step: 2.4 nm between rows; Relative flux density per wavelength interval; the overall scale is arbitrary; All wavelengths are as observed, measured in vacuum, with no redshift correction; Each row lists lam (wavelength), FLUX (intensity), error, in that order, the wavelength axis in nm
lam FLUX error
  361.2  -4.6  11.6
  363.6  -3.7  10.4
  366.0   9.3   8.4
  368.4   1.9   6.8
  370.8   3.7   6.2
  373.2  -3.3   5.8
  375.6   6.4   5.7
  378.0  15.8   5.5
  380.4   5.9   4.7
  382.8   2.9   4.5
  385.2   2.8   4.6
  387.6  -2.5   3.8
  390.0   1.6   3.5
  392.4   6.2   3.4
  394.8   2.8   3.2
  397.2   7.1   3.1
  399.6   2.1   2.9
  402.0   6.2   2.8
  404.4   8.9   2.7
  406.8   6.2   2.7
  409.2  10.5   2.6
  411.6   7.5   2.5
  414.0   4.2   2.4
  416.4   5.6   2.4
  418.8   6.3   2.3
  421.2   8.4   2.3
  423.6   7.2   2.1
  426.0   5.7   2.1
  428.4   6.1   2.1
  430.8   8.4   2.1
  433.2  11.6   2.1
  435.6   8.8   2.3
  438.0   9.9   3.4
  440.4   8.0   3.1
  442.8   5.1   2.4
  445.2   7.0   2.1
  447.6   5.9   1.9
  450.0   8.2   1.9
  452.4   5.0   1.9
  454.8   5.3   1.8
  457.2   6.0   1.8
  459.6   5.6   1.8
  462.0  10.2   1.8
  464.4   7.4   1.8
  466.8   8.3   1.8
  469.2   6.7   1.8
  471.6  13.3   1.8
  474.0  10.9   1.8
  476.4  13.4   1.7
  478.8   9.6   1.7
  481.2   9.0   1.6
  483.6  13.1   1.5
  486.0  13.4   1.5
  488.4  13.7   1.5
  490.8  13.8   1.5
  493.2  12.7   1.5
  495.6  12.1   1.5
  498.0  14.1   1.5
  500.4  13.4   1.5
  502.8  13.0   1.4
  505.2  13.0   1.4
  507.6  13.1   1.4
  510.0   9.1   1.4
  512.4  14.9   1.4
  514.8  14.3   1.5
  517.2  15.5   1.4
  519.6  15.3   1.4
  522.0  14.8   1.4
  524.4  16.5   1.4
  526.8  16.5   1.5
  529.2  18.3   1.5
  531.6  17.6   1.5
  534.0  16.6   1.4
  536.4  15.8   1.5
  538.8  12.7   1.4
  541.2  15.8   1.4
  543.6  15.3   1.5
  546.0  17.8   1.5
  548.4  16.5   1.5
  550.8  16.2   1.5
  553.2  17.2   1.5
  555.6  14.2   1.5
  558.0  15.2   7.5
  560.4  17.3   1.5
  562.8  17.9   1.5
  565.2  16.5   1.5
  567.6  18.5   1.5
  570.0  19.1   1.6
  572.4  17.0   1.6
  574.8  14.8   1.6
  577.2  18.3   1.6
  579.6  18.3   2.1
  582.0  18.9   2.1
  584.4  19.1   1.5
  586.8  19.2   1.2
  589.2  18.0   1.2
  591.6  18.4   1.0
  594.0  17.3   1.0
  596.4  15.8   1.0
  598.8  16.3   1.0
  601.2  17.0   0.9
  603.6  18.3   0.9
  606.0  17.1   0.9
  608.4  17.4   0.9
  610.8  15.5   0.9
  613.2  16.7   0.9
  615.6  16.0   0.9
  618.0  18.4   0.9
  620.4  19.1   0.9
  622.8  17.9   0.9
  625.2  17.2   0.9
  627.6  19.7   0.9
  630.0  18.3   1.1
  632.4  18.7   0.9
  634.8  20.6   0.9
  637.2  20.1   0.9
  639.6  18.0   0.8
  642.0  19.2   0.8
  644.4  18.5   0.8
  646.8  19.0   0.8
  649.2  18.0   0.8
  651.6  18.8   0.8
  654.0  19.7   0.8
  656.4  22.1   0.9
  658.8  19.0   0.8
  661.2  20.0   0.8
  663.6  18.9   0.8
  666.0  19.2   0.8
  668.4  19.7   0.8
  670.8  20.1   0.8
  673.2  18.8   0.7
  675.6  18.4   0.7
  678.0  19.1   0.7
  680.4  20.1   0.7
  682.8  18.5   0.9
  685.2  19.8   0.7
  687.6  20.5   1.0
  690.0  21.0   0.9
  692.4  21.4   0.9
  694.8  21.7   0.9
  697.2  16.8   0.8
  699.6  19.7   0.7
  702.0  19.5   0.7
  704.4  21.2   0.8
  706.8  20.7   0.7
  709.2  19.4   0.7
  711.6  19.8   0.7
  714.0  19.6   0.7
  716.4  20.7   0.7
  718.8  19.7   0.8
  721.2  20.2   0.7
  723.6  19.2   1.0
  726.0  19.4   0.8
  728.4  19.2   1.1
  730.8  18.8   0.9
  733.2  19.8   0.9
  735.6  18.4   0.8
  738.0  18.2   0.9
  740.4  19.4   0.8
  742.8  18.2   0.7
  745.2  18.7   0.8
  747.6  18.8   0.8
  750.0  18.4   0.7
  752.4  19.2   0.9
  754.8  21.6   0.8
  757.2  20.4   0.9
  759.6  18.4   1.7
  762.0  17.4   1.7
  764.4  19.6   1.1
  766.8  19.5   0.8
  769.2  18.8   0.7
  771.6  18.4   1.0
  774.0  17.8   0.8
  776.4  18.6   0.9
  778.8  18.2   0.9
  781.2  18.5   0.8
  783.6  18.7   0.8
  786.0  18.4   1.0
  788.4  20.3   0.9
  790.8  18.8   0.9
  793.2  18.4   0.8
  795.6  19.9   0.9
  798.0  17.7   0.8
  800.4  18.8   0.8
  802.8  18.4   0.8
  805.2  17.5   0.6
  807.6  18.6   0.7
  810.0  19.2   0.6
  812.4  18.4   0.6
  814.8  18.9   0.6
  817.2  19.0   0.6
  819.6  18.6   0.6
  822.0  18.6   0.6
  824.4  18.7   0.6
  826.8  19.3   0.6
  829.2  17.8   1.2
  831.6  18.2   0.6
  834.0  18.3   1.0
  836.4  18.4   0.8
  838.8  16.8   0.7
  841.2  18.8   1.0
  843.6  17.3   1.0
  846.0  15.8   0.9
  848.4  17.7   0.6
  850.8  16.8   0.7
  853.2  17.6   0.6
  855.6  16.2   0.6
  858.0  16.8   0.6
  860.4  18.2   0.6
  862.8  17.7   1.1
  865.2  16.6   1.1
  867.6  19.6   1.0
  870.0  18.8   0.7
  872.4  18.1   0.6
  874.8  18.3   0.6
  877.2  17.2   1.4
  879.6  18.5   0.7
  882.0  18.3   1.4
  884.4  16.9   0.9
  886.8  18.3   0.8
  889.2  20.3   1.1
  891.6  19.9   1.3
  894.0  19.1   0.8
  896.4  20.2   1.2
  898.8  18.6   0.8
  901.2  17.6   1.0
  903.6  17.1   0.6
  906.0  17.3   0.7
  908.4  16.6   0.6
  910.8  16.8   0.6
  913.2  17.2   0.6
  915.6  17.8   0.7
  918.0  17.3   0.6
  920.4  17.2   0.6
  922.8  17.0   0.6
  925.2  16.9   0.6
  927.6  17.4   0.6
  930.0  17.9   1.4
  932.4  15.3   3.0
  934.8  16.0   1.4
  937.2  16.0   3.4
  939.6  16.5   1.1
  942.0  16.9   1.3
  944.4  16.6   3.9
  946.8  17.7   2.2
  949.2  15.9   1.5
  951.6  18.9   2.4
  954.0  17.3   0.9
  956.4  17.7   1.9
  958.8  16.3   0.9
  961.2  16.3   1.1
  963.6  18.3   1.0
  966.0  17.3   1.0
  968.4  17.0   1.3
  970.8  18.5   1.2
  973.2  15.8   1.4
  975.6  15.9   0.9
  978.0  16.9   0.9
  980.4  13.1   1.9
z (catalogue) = 0.183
